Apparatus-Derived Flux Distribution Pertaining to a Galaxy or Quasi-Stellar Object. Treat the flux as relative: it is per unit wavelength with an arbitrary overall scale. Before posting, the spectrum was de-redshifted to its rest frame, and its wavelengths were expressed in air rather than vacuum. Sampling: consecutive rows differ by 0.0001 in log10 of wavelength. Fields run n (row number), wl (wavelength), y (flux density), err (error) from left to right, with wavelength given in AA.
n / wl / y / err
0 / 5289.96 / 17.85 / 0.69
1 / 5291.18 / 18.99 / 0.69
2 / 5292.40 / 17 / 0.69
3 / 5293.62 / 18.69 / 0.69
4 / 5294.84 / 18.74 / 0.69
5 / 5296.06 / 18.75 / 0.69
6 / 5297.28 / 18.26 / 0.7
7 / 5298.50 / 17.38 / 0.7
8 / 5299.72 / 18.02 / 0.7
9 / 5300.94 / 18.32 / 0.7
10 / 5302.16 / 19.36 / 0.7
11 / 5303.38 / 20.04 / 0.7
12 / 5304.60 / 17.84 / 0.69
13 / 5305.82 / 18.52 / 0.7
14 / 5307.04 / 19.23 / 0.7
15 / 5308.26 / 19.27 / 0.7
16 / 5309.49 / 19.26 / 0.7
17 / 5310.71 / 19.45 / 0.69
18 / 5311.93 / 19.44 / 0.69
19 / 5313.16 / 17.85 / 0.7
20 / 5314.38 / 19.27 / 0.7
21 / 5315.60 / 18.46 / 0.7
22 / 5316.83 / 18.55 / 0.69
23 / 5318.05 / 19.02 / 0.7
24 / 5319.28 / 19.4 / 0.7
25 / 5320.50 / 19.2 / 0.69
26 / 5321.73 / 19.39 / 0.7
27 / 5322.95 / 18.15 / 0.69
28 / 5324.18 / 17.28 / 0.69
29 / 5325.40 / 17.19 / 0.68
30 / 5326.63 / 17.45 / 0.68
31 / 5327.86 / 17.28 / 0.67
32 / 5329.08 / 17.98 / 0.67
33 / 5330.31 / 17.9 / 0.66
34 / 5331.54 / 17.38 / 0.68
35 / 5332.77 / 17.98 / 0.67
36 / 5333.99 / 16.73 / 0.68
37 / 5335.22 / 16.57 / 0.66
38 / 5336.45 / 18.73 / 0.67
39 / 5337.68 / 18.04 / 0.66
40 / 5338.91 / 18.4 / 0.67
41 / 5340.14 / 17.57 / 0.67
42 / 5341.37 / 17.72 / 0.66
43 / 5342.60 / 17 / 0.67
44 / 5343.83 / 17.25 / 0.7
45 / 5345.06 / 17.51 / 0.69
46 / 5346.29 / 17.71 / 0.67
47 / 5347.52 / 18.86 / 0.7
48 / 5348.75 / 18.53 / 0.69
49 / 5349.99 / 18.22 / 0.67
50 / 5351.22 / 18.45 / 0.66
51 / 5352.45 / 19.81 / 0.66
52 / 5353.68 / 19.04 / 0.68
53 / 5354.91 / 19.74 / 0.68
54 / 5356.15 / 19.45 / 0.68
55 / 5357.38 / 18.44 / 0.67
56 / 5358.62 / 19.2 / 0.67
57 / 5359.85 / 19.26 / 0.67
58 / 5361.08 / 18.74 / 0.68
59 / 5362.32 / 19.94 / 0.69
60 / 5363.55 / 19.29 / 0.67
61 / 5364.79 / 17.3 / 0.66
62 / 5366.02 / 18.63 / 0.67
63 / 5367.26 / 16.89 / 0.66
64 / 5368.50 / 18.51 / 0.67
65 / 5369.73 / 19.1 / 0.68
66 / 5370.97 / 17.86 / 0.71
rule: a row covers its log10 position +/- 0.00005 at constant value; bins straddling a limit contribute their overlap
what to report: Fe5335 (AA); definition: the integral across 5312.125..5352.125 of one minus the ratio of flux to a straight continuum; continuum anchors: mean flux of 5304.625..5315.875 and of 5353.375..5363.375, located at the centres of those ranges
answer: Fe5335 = 2.1 AA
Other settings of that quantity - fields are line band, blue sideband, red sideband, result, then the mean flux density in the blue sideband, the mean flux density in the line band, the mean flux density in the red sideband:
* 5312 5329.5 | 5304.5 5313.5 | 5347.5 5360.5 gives 0.6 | 18.9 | 18.4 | 19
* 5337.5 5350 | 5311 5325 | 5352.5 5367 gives 0.7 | 18.7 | 17.9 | 19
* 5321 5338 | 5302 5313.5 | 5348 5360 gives 1.2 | 19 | 17.7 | 19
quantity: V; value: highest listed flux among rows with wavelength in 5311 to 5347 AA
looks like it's 19.44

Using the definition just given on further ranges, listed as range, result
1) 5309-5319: 19.45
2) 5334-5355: 19.81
